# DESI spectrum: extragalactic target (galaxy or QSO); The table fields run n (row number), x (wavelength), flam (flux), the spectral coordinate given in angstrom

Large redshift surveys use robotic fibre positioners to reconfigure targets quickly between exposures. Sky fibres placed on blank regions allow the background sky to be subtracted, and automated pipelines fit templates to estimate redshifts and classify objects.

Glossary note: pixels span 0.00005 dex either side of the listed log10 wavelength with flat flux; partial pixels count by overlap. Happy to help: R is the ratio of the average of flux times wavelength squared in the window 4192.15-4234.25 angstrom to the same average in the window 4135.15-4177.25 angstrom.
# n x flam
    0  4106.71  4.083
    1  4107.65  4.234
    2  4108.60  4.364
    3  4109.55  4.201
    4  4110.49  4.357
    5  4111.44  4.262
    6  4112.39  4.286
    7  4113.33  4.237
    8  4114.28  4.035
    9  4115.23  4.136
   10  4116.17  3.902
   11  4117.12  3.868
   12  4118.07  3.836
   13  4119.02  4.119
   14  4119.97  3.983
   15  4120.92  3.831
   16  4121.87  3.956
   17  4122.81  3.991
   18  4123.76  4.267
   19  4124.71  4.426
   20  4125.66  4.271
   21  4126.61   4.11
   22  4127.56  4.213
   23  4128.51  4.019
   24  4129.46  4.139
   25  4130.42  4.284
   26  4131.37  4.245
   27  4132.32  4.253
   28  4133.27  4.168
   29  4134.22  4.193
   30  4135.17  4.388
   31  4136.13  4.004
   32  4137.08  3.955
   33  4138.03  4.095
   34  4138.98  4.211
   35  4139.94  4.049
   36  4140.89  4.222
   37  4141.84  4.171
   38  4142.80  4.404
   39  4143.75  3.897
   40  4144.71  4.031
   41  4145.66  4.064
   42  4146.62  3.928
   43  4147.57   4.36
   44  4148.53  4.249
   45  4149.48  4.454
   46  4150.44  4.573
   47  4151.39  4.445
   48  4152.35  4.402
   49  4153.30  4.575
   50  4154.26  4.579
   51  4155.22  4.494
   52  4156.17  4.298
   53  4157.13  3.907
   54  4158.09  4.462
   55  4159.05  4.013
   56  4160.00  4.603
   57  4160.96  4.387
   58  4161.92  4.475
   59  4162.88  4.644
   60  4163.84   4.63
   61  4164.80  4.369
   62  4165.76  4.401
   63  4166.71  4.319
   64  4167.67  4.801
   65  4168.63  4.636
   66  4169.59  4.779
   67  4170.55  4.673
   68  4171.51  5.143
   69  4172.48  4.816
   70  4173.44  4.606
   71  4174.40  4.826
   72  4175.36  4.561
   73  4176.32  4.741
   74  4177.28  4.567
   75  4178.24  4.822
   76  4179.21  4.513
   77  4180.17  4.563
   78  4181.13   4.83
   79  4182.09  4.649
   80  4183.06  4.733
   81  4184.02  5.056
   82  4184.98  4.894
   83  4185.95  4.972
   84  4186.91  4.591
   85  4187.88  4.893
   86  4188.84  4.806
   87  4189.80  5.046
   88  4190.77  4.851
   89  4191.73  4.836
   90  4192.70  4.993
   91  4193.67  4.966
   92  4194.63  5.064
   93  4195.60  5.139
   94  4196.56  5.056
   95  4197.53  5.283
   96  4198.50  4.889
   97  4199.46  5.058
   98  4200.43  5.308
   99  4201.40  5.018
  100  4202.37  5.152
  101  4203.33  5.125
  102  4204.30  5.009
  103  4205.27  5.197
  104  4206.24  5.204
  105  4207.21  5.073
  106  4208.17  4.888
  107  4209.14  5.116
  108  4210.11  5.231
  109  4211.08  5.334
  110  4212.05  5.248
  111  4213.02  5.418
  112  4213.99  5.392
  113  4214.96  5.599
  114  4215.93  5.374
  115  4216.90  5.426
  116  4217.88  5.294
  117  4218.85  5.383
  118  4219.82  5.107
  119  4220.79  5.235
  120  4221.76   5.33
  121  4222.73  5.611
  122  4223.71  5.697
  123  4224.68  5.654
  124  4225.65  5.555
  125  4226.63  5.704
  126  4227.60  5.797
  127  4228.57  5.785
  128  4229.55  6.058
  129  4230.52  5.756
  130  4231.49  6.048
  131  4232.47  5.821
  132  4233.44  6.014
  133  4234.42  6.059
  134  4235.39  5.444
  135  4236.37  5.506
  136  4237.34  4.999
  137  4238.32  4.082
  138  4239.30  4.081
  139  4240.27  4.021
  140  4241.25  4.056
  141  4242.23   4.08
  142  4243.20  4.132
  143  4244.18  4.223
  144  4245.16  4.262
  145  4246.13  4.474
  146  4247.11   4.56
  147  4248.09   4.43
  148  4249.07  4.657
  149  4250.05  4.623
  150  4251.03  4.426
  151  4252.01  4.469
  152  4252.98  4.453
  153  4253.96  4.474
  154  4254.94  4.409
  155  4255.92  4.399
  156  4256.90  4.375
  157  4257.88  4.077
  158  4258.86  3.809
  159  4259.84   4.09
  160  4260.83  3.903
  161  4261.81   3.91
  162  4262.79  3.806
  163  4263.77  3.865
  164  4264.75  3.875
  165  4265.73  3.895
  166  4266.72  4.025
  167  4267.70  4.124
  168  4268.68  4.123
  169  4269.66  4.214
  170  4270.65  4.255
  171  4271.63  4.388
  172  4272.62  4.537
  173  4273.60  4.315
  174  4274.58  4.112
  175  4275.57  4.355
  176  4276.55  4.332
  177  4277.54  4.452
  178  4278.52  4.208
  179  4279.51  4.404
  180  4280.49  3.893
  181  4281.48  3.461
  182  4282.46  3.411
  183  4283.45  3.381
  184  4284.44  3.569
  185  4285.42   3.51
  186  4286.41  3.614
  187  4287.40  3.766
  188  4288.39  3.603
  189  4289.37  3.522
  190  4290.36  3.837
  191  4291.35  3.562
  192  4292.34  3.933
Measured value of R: 1.25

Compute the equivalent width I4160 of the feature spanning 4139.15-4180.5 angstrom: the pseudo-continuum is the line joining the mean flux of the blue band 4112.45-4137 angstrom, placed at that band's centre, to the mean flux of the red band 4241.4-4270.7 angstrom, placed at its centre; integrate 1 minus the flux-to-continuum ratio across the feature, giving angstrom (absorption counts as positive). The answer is -3.1 angstrom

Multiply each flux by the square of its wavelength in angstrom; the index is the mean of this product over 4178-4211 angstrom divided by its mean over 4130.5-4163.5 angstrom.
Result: 1.19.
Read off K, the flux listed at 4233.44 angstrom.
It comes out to 6.014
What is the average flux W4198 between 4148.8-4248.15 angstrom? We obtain 4.93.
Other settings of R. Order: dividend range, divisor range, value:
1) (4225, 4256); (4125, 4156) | 1.22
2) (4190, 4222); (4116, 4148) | 1.30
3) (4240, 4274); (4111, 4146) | 1.09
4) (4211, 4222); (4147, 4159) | 1.26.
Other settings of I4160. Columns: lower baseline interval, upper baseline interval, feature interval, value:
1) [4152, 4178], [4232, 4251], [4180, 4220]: -3.96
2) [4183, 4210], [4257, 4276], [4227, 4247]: -2.40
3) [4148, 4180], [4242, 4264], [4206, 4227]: -4.71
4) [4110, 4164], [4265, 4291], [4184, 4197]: -2.57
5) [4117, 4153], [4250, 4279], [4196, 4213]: -3.86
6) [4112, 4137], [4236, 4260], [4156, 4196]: -4.43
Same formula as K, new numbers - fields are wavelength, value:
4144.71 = 4.031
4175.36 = 4.561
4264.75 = 3.875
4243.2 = 4.132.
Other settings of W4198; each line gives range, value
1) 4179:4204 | 4.94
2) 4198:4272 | 4.85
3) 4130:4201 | 4.56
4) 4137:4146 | 4.12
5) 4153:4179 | 4.56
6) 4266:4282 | 4.19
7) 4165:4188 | 4.72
